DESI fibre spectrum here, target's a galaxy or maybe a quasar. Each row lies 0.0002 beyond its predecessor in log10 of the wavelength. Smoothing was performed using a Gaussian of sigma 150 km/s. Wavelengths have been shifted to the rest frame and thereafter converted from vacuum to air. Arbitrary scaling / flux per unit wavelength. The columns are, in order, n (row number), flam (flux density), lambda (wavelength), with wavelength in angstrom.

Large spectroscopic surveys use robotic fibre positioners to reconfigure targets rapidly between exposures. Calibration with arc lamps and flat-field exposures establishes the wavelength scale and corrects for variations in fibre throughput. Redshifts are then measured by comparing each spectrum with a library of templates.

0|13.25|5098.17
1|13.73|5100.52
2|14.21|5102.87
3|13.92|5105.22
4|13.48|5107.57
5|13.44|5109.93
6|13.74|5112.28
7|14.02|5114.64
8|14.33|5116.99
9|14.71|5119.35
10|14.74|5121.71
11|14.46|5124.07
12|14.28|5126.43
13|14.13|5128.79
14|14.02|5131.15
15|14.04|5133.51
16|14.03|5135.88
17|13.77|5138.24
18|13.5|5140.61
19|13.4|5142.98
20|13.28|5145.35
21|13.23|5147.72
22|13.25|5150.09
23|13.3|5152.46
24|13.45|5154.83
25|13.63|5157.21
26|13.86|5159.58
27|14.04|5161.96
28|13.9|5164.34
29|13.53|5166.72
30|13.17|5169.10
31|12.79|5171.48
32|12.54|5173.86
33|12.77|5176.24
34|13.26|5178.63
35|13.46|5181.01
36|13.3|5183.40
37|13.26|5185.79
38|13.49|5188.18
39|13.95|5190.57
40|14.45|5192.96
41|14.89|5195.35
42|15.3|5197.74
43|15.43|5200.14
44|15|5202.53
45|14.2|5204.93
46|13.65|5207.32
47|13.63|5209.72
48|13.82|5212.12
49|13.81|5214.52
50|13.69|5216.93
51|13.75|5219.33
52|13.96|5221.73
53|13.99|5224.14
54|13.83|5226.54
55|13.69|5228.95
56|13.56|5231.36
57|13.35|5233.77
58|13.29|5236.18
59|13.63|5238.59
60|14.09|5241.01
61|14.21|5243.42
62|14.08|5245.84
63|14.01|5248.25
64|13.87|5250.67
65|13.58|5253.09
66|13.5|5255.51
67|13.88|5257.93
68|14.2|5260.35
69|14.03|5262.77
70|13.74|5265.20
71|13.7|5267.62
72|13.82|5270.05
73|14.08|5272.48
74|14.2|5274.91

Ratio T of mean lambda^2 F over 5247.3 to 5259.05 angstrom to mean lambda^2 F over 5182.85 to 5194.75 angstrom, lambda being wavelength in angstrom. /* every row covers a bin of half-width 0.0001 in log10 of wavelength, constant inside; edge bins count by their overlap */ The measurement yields 1.0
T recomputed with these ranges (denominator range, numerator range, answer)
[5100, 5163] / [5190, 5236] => 1.05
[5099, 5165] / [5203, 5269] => 1.04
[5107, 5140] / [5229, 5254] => 1.02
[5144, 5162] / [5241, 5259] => 1.07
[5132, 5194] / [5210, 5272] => 1.05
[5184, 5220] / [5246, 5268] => 1.00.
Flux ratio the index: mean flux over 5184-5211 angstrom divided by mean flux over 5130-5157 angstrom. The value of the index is 1.1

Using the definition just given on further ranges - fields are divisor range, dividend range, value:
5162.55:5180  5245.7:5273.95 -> 1.05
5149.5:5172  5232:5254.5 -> 1.02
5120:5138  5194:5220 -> 1.00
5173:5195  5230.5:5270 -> 1.03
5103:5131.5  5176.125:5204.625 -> 1.00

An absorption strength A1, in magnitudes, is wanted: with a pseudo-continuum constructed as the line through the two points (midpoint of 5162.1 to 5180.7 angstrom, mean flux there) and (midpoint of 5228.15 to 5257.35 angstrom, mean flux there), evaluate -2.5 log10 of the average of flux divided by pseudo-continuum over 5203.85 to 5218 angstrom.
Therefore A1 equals -0.02 mag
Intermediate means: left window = 13.2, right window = 13.7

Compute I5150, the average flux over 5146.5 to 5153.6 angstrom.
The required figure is 13.3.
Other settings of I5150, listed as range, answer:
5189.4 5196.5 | 14.4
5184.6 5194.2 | 13.8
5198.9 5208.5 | 14.6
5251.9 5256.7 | 13.5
